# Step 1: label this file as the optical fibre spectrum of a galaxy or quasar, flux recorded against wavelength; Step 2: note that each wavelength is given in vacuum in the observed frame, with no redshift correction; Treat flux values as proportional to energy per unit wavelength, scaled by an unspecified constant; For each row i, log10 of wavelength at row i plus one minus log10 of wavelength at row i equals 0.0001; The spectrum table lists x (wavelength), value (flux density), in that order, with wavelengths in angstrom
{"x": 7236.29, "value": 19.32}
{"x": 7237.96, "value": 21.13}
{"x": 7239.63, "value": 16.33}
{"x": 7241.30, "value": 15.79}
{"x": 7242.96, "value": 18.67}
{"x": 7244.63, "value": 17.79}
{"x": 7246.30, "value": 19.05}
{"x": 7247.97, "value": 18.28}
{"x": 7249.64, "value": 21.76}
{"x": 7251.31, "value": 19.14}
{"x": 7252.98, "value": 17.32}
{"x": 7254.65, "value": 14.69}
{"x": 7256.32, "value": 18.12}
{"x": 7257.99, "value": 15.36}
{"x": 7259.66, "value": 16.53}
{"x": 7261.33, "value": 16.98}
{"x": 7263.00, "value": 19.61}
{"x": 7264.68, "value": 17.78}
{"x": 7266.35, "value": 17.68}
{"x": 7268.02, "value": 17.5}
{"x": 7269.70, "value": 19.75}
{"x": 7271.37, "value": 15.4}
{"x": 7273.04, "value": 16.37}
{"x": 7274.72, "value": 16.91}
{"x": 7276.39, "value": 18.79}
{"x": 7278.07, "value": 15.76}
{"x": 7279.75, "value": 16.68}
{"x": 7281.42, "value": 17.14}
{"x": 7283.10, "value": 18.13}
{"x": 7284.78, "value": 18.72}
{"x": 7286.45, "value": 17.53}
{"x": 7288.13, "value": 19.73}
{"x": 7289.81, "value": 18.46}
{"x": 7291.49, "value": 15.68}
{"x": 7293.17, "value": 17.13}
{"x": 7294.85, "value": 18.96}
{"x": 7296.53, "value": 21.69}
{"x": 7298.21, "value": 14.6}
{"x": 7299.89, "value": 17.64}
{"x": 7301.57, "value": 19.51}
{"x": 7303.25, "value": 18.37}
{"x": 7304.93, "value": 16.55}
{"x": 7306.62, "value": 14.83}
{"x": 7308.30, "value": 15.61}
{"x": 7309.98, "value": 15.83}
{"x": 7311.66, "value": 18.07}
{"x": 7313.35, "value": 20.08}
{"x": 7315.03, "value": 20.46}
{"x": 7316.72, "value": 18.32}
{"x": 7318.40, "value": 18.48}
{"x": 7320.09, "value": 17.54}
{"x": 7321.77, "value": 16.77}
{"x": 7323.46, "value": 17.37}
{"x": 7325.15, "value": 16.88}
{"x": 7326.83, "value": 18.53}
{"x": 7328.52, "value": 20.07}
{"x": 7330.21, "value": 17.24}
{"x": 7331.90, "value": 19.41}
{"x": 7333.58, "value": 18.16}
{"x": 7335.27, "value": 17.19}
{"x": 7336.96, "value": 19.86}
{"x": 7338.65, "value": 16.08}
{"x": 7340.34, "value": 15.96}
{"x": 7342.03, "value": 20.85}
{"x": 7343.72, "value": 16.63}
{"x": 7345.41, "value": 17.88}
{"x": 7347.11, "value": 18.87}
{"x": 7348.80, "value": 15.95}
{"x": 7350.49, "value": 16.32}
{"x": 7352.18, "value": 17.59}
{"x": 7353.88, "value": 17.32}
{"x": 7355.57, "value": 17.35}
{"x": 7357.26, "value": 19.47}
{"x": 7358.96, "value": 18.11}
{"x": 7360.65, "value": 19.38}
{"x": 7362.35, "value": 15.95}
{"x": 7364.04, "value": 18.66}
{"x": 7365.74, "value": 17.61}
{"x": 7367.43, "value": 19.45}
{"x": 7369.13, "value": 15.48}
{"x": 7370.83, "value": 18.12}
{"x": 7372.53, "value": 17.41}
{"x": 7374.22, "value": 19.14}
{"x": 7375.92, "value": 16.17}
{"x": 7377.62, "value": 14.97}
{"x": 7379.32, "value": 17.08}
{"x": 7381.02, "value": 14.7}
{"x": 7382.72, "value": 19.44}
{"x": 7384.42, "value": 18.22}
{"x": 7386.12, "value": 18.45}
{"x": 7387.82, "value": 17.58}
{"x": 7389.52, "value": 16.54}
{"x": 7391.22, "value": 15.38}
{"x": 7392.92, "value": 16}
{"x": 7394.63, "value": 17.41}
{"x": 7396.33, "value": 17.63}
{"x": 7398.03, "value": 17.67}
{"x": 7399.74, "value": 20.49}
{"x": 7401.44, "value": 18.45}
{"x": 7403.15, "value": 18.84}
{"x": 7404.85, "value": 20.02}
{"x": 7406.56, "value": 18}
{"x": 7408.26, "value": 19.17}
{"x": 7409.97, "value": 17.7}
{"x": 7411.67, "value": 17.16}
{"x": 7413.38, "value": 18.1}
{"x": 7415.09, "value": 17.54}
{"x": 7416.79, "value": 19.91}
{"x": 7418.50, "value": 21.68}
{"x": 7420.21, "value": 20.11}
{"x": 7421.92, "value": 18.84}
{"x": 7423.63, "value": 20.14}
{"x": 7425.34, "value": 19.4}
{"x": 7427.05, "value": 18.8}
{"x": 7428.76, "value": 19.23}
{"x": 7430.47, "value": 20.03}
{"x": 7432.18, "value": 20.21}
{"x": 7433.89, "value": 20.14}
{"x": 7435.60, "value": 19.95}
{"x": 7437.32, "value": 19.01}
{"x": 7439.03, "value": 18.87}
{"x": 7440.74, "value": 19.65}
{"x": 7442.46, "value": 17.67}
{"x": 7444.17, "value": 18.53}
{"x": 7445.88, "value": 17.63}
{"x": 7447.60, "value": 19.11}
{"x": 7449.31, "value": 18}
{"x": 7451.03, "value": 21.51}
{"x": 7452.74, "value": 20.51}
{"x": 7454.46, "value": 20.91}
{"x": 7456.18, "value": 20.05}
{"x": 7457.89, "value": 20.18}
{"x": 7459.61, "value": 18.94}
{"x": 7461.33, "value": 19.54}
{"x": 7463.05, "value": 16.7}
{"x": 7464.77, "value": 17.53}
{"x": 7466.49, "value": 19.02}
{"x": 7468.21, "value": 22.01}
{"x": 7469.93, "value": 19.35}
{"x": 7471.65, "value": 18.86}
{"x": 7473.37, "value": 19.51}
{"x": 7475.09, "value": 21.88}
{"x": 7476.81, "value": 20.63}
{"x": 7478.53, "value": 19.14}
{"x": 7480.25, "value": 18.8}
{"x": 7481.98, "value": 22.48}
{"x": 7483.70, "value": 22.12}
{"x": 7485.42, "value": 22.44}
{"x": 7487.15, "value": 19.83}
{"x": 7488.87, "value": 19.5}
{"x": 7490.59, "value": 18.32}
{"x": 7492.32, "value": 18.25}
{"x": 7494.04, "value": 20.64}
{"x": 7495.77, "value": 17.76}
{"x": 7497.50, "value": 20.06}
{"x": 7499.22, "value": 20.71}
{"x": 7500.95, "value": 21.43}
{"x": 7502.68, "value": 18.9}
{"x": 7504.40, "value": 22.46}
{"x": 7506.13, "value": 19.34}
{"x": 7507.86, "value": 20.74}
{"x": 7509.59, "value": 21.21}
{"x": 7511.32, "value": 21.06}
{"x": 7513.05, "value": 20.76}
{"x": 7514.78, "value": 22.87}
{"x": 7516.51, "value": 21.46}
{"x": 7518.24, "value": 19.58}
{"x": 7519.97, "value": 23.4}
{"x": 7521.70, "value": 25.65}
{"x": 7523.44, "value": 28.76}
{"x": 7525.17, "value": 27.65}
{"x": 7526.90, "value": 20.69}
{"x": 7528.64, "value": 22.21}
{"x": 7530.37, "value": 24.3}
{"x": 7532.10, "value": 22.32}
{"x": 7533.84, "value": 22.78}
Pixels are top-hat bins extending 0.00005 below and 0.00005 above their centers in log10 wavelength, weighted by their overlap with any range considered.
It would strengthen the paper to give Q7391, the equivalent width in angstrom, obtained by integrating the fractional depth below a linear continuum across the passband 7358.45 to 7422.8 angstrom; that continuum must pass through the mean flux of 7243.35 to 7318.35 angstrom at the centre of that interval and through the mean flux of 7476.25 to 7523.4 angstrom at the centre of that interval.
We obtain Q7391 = 4.5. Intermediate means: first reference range 17.7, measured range 18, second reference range 20.9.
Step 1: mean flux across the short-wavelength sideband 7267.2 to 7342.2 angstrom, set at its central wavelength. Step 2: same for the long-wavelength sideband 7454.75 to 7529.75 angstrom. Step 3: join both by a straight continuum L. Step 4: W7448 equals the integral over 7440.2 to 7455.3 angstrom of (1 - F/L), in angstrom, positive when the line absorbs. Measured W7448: 0.6 angstrom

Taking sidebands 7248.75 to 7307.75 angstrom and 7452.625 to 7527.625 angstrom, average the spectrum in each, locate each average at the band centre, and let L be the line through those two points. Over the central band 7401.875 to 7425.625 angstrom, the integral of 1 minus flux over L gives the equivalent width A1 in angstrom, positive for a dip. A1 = 0.7 angstrom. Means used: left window 17.6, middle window 19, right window 20.7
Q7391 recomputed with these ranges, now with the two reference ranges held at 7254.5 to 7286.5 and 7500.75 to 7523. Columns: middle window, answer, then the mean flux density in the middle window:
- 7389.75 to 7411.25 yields 1.8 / 18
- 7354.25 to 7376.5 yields 1.3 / 17.9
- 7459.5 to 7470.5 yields 0.9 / 19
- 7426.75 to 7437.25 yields 0.2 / 19.7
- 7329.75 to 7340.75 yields 0.4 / 17.8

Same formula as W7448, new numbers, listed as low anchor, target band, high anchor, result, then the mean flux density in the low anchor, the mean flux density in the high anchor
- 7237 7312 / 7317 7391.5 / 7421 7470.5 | 3.2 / 17.6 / 19.4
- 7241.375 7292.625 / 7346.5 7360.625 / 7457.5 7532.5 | 0.9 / 17.7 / 20.9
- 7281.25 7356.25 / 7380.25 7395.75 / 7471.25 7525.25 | 1.6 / 17.8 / 21.1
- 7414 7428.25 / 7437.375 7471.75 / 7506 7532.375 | 2.3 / 19.5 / 22.7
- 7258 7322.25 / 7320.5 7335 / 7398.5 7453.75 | 0.1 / 17.6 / 19.2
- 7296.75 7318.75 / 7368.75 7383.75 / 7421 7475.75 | 1.2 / 17.7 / 19.4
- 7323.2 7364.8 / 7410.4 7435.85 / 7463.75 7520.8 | -0.2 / 17.9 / 20.4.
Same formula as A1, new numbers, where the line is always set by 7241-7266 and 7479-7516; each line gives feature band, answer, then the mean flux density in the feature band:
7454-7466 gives 0.59 angstrom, 19.1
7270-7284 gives 0.83 angstrom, 17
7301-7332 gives 1.13 angstrom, 17.8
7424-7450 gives 0.91 angstrom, 19.1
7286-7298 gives -0.02 angstrom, 18.3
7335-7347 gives 0.58 angstrom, 17.9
